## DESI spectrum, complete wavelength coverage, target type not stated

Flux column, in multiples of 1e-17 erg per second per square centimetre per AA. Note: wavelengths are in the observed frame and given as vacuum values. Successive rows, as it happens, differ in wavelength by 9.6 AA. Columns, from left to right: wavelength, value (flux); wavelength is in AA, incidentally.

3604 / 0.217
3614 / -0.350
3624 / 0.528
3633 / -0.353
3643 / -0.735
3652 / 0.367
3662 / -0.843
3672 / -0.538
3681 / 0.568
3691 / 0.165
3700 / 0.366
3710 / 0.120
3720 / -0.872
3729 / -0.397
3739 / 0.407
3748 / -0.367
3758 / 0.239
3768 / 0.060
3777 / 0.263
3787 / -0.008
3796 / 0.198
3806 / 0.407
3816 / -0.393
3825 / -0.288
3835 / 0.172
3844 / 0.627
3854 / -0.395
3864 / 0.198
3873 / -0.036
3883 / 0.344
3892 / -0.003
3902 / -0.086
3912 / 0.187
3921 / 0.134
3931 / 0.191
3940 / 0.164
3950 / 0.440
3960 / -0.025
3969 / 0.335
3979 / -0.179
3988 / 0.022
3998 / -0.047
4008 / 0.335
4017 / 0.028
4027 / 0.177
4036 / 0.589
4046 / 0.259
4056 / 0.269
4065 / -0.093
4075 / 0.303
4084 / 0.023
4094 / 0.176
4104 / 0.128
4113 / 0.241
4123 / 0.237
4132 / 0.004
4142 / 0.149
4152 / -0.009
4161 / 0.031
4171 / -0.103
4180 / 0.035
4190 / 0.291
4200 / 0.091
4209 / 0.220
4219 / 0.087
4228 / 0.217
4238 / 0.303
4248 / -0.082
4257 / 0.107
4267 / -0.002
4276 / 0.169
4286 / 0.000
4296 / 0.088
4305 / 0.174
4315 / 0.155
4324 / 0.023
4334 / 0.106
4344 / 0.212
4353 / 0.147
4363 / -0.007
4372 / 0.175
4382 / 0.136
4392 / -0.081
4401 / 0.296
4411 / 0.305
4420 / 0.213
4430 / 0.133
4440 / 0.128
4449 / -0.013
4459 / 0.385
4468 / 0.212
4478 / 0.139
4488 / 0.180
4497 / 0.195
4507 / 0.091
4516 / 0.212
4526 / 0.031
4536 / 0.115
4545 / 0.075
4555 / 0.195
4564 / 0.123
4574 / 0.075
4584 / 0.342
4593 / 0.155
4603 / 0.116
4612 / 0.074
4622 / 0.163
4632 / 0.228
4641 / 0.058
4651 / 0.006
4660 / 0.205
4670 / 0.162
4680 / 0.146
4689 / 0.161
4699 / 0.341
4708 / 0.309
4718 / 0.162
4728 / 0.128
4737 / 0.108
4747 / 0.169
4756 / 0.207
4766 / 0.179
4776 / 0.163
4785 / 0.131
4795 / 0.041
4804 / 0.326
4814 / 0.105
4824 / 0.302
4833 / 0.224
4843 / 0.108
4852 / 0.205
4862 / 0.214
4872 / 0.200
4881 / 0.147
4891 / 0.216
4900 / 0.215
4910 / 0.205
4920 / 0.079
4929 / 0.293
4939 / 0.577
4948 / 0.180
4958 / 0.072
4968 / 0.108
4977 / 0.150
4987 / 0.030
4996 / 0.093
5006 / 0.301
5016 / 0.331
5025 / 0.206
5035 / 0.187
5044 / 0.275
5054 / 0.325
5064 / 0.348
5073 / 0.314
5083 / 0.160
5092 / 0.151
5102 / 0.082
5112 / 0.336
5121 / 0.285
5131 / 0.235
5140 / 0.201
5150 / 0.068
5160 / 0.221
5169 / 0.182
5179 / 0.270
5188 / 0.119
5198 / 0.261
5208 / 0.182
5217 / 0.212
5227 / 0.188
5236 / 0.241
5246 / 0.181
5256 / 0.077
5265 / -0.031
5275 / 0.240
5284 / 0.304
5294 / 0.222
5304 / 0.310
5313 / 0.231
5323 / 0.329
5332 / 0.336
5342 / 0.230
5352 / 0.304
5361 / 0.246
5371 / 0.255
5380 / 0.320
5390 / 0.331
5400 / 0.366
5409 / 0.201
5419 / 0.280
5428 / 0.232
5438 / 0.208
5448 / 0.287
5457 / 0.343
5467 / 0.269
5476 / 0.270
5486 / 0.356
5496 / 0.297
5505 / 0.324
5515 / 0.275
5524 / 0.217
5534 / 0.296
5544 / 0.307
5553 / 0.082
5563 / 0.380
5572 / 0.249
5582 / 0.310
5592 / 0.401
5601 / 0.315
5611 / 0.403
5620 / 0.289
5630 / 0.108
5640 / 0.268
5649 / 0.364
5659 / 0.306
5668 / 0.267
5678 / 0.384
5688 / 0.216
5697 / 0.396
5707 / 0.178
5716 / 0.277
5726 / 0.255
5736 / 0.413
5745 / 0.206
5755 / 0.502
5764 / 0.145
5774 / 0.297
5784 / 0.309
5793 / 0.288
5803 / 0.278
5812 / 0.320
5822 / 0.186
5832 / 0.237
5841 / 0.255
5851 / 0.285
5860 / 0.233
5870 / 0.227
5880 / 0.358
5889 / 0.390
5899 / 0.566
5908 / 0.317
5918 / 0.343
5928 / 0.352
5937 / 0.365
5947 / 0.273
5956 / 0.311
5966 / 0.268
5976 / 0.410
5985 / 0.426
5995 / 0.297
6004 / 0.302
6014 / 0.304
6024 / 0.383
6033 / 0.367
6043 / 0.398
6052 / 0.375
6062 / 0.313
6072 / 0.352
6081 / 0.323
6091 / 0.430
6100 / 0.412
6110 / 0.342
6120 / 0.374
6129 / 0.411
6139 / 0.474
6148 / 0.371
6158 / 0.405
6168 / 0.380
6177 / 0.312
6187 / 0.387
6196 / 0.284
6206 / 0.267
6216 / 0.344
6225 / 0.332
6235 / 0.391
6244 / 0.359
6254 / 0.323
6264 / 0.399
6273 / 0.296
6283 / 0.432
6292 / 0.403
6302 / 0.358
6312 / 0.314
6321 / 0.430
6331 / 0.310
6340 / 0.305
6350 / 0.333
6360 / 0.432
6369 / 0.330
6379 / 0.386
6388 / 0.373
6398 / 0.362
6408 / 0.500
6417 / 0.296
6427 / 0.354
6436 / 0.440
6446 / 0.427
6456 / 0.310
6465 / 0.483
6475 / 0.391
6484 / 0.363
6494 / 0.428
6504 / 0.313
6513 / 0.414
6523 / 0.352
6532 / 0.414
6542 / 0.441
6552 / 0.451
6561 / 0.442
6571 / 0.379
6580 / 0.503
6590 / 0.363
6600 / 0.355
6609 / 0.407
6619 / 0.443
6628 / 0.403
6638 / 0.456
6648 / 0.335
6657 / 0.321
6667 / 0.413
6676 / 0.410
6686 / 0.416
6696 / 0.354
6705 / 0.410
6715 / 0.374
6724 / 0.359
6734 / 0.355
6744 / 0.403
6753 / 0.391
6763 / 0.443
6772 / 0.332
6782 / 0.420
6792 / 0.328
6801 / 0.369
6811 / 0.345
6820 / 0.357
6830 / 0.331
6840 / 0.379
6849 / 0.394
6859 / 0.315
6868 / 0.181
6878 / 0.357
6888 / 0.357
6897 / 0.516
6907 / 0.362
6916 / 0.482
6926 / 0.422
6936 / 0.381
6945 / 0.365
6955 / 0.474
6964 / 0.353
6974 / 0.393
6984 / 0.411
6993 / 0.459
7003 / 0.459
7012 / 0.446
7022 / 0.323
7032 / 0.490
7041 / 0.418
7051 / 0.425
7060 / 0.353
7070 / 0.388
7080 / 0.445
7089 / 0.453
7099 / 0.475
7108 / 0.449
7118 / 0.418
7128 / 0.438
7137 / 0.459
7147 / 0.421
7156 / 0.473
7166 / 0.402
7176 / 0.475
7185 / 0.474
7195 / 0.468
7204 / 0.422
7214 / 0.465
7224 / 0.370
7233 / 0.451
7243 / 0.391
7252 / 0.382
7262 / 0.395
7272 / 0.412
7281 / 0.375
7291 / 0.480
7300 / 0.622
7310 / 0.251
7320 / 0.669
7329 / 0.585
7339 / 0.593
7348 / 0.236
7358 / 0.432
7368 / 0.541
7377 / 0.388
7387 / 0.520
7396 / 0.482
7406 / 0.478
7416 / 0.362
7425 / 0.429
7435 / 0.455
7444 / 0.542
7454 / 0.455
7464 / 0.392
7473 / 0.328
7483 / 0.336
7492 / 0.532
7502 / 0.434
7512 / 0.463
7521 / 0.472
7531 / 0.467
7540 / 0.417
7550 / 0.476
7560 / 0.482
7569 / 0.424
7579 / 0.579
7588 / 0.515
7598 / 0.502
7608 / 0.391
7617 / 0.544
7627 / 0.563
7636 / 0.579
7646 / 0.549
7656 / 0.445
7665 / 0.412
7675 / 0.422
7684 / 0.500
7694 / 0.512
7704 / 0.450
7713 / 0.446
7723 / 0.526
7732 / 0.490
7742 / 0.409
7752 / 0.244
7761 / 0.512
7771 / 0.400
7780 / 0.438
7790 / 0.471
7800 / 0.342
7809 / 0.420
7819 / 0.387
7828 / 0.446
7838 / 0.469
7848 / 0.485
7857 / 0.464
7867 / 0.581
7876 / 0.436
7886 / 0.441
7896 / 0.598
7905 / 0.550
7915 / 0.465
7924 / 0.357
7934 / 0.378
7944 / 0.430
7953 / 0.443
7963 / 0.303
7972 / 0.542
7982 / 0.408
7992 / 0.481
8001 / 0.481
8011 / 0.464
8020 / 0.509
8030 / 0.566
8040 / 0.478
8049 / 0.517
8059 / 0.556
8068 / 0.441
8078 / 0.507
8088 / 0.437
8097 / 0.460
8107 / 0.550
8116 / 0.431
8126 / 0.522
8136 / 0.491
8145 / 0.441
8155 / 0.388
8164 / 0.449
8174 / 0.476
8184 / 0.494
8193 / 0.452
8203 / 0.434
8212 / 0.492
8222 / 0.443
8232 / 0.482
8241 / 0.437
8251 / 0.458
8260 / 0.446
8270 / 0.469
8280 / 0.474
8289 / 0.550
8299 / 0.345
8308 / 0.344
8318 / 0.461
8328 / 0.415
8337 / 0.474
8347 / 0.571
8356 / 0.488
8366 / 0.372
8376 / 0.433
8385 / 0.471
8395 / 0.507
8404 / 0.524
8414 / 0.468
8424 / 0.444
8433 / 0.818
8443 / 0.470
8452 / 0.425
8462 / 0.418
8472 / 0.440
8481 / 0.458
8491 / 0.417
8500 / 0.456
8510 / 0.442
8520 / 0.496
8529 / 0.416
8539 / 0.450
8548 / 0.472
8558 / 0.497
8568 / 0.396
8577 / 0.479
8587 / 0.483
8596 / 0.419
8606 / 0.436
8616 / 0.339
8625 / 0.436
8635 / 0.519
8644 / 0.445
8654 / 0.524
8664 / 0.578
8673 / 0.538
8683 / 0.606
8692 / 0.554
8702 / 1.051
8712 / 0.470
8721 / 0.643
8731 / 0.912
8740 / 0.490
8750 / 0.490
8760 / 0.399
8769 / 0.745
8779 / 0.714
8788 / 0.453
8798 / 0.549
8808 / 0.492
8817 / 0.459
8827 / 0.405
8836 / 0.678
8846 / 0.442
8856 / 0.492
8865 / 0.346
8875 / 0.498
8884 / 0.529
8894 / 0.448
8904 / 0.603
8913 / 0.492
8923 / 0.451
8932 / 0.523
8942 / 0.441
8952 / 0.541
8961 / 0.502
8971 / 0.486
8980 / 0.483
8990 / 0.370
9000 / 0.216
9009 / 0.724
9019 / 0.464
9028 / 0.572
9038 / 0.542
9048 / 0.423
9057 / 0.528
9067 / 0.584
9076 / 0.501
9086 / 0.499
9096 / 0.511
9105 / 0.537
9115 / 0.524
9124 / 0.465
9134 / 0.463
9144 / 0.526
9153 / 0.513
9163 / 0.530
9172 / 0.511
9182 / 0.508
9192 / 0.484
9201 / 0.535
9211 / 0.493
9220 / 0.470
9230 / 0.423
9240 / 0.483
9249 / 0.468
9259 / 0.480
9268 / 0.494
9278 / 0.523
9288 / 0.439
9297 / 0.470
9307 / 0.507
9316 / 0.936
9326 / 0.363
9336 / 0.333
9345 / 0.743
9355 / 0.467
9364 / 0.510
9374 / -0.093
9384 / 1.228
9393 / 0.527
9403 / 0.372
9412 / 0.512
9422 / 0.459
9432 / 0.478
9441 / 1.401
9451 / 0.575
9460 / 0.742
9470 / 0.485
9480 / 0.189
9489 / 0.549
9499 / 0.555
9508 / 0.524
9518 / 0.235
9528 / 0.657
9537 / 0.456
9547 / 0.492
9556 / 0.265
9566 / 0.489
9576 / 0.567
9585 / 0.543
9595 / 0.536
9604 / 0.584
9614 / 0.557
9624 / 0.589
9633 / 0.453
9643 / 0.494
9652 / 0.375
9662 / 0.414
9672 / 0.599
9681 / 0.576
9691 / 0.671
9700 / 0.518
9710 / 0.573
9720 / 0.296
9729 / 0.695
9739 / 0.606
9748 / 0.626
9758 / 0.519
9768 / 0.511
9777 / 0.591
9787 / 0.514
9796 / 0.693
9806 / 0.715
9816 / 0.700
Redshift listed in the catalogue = 0.325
